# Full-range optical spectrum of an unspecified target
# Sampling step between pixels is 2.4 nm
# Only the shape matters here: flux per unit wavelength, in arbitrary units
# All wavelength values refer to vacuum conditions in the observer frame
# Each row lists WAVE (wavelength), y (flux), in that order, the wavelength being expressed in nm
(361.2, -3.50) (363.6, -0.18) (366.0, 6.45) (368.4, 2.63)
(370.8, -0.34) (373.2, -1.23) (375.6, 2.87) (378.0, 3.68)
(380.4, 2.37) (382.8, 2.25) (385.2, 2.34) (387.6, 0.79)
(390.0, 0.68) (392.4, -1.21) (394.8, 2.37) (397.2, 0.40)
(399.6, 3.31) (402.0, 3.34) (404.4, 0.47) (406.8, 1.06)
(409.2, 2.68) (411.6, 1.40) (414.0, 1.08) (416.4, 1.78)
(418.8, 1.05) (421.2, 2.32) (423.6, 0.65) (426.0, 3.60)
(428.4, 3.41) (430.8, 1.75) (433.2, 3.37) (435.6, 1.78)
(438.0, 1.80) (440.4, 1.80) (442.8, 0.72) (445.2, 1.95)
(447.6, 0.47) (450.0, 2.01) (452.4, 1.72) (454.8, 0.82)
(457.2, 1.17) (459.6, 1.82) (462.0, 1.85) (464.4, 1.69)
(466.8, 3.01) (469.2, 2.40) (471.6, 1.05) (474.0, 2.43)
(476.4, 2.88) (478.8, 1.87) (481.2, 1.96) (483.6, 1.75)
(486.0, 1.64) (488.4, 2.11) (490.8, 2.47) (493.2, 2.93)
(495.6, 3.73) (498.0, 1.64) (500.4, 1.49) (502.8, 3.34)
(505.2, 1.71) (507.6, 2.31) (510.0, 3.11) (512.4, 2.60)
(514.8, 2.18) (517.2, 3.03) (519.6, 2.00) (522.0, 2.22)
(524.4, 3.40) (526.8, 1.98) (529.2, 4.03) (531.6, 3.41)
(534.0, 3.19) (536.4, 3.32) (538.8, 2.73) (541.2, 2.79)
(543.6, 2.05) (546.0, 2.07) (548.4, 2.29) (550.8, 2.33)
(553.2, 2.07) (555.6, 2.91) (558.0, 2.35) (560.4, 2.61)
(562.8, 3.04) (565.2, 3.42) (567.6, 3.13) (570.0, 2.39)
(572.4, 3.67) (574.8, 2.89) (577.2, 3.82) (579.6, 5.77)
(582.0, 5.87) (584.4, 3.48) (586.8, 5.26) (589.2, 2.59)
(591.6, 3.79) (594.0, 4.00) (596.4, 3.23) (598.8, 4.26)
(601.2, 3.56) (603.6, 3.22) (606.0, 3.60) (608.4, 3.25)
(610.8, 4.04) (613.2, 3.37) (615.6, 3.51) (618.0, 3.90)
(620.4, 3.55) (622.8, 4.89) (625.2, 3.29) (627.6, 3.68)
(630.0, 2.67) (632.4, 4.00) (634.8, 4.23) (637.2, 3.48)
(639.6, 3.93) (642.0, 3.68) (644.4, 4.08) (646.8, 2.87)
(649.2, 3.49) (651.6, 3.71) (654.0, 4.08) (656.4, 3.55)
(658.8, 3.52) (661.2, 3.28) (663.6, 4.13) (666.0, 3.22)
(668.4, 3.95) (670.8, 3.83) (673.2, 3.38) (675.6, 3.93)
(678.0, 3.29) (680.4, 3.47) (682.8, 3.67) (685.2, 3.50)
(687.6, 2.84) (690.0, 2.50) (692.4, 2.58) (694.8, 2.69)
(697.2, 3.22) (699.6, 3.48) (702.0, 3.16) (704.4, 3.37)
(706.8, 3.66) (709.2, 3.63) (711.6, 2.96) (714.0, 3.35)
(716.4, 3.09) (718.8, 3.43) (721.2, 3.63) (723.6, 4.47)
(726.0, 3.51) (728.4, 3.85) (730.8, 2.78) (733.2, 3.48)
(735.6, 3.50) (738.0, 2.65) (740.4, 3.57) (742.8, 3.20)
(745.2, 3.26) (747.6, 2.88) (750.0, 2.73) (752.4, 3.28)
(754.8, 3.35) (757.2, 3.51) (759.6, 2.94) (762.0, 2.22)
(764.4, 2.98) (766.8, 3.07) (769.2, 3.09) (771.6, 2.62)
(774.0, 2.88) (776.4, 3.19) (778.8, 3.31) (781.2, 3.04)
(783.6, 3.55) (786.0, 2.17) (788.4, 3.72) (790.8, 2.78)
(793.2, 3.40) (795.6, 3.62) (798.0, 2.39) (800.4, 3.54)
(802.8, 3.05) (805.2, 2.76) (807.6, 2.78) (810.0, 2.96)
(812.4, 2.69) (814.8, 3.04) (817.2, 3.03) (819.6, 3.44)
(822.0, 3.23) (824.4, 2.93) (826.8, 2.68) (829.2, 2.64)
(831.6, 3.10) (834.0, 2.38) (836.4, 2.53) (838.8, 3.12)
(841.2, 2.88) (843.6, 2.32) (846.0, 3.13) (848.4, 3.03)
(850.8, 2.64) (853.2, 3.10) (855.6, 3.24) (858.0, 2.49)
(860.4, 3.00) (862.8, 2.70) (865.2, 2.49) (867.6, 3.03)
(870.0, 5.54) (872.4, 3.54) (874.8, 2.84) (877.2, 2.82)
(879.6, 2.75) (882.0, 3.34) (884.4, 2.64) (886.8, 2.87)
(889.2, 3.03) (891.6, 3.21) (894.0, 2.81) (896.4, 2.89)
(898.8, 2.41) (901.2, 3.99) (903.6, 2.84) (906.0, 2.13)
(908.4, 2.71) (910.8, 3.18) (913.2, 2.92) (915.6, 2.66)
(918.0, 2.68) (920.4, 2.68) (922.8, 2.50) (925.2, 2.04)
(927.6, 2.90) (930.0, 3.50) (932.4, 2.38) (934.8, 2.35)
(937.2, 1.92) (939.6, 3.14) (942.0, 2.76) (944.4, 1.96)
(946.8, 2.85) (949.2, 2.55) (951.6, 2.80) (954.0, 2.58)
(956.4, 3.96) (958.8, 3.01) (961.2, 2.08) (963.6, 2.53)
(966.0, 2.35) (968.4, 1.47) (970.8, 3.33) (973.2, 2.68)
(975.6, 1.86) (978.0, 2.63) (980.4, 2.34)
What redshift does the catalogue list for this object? 0.326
